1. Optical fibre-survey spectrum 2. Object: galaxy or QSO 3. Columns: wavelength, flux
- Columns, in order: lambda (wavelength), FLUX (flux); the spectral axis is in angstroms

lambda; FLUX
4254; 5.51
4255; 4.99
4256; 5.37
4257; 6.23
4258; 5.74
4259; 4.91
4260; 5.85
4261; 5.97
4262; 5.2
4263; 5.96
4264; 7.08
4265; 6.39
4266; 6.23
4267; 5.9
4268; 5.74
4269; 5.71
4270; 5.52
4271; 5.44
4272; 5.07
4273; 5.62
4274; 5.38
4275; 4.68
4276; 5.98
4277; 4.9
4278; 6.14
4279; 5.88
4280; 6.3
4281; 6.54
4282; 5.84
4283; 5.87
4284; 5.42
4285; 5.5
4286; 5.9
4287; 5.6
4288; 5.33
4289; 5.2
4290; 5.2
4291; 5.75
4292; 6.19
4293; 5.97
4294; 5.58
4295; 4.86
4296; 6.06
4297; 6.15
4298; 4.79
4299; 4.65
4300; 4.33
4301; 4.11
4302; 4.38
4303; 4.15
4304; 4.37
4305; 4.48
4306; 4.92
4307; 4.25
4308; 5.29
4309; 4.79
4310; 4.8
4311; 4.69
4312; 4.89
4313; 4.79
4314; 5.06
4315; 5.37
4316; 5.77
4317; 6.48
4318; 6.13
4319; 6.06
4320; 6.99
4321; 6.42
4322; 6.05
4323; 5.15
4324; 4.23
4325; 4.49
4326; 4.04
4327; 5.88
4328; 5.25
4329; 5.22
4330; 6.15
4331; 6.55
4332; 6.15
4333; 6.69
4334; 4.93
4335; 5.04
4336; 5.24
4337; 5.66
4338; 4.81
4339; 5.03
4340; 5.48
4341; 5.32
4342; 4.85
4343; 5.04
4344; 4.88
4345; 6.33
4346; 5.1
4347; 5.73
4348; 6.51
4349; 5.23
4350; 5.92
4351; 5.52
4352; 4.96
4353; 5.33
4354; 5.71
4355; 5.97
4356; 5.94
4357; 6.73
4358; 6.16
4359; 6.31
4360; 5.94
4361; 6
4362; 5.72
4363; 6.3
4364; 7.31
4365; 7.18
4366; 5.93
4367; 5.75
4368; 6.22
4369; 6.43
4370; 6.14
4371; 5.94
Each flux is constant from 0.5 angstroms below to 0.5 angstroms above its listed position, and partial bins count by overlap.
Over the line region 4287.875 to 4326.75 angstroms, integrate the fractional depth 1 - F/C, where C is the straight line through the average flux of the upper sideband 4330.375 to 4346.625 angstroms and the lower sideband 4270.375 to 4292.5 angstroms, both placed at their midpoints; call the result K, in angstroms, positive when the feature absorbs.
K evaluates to 2.50 angstroms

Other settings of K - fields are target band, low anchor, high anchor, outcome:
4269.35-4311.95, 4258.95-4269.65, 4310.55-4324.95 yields 3.49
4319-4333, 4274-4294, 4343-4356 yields -0.04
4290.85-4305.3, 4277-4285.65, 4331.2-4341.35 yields 1.78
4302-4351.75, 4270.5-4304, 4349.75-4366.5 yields 3.72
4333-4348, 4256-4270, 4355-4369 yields 2.05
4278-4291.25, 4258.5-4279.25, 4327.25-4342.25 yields -0.20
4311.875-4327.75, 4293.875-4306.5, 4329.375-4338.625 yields -0.57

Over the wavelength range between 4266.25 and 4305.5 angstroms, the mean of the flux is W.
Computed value 5.4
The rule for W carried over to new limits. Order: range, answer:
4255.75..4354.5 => 5.46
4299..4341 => 5.23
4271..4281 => 5.59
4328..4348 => 5.5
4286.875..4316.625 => 5.06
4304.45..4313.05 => 4.76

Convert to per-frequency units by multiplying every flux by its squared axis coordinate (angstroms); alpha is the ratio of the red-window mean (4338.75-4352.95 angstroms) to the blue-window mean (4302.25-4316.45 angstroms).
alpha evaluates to 1.1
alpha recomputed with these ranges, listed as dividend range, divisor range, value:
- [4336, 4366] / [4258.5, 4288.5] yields 1.04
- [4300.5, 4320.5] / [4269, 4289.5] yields 0.92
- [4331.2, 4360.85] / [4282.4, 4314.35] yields 1.13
